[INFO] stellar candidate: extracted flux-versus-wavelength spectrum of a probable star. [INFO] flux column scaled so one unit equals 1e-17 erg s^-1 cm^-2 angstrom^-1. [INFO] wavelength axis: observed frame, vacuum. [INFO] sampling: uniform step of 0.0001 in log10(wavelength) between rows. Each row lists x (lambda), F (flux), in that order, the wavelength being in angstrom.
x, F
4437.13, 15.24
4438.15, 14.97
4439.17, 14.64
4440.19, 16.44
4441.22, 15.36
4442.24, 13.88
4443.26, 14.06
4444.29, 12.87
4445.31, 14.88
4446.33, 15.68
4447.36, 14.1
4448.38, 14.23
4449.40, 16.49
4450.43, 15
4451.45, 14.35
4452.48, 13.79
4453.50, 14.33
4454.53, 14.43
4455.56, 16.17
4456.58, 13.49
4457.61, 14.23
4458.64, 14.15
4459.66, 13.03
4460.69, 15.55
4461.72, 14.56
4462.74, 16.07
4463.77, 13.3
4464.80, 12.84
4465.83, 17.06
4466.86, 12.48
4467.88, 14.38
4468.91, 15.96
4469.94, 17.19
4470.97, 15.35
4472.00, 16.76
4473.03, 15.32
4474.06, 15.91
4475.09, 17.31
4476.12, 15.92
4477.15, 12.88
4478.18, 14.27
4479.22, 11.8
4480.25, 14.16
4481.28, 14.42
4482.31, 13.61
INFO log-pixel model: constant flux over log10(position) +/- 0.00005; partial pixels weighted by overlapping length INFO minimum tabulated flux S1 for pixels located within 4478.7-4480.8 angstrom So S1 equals 11.8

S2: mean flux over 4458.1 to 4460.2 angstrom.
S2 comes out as 13.6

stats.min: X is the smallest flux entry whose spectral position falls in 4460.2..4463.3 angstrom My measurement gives 14.56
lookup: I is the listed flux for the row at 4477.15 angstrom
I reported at 12.88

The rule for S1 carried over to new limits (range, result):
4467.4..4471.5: 14.38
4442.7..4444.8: 12.87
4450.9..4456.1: 13.79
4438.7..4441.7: 14.64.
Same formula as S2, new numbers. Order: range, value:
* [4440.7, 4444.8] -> 14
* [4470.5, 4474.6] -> 15.8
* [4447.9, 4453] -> 14.8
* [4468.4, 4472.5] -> 16.3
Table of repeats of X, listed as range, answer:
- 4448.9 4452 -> 14.35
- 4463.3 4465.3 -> 12.84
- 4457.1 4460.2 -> 13.03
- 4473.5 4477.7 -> 12.88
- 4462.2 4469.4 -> 12.48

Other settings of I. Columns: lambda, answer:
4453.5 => 14.33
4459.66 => 13.03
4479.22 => 11.8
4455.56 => 16.17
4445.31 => 14.88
